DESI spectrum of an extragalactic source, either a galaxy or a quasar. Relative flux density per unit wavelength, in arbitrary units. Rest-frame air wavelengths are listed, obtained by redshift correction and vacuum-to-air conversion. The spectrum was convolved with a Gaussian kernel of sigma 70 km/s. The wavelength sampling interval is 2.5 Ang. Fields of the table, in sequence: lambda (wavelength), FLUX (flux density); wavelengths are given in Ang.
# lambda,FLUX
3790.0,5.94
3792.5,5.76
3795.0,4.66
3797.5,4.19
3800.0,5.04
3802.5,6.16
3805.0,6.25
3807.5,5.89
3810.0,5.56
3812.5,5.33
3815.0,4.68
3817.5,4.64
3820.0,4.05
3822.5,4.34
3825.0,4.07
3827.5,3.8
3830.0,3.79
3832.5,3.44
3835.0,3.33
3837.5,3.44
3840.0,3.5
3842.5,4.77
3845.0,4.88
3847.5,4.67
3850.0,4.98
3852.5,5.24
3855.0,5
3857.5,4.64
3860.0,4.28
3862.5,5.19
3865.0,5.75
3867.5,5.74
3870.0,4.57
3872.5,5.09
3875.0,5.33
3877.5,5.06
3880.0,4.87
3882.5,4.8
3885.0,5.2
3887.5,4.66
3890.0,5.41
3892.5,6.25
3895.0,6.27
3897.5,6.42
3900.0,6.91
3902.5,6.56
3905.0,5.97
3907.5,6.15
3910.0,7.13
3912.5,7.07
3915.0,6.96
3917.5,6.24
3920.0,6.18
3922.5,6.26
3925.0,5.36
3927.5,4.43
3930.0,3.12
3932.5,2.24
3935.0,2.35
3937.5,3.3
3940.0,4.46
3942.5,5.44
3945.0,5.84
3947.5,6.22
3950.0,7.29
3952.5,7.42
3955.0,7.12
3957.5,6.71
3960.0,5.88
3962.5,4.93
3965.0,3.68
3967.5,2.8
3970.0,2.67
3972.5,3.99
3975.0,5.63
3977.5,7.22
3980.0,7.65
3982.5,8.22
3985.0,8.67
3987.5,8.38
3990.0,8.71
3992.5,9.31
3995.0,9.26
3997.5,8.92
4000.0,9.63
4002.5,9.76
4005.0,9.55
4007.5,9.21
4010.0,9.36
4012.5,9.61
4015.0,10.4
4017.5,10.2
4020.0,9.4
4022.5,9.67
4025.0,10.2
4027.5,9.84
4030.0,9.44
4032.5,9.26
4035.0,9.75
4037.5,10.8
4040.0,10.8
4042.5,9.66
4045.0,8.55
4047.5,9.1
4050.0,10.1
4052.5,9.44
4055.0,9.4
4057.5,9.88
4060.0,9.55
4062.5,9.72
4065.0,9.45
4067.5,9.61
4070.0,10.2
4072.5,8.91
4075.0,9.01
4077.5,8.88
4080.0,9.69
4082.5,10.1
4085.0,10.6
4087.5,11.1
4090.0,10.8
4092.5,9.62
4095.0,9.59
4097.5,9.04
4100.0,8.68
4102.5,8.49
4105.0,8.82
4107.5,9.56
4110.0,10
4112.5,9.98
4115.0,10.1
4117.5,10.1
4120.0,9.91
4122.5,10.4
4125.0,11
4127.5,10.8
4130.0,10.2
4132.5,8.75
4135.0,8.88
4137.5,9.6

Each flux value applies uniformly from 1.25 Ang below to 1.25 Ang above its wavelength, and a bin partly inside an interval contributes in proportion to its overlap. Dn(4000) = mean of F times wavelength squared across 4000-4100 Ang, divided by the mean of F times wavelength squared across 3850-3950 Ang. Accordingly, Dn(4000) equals 1.96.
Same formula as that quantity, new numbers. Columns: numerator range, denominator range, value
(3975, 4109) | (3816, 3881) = 2.28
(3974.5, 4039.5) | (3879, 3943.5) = 1.80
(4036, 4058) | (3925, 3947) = 2.54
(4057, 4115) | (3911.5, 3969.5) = 1.98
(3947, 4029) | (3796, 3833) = 1.80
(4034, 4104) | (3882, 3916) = 1.71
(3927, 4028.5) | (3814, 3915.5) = 1.47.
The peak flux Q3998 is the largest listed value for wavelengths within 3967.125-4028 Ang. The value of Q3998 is 10.4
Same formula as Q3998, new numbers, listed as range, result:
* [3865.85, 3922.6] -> 7.13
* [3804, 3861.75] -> 6.25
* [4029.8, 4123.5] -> 11.1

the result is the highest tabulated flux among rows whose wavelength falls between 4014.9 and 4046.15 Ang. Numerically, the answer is 10.8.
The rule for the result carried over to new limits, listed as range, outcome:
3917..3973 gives 7.42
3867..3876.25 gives 5.74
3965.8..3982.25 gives 7.65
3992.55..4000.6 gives 9.63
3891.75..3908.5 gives 6.91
